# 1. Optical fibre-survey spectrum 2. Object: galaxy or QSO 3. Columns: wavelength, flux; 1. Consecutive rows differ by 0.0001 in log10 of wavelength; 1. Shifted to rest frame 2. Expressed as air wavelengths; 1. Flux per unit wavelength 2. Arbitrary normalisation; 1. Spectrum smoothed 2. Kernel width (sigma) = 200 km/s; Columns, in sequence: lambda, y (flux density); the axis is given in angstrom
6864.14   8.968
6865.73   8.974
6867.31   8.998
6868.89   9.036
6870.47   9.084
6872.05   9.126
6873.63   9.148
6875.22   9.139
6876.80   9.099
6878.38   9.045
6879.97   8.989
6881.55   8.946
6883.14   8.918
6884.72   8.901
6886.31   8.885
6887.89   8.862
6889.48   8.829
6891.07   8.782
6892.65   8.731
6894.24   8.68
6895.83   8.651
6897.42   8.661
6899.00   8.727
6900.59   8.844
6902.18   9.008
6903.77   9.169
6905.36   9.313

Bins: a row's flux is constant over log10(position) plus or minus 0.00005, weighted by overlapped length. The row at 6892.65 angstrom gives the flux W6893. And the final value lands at 8.731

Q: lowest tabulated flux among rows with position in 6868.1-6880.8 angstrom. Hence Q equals 8.989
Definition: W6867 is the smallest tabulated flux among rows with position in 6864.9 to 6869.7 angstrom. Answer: 8.974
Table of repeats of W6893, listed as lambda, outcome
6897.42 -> 8.661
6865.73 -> 8.974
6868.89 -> 9.036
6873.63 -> 9.148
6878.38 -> 9.045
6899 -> 8.727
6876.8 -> 9.099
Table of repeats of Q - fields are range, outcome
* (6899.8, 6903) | 8.844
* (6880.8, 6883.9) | 8.918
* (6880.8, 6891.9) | 8.782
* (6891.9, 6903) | 8.651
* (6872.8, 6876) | 9.139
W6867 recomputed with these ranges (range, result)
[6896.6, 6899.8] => 8.661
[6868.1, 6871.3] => 9.036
